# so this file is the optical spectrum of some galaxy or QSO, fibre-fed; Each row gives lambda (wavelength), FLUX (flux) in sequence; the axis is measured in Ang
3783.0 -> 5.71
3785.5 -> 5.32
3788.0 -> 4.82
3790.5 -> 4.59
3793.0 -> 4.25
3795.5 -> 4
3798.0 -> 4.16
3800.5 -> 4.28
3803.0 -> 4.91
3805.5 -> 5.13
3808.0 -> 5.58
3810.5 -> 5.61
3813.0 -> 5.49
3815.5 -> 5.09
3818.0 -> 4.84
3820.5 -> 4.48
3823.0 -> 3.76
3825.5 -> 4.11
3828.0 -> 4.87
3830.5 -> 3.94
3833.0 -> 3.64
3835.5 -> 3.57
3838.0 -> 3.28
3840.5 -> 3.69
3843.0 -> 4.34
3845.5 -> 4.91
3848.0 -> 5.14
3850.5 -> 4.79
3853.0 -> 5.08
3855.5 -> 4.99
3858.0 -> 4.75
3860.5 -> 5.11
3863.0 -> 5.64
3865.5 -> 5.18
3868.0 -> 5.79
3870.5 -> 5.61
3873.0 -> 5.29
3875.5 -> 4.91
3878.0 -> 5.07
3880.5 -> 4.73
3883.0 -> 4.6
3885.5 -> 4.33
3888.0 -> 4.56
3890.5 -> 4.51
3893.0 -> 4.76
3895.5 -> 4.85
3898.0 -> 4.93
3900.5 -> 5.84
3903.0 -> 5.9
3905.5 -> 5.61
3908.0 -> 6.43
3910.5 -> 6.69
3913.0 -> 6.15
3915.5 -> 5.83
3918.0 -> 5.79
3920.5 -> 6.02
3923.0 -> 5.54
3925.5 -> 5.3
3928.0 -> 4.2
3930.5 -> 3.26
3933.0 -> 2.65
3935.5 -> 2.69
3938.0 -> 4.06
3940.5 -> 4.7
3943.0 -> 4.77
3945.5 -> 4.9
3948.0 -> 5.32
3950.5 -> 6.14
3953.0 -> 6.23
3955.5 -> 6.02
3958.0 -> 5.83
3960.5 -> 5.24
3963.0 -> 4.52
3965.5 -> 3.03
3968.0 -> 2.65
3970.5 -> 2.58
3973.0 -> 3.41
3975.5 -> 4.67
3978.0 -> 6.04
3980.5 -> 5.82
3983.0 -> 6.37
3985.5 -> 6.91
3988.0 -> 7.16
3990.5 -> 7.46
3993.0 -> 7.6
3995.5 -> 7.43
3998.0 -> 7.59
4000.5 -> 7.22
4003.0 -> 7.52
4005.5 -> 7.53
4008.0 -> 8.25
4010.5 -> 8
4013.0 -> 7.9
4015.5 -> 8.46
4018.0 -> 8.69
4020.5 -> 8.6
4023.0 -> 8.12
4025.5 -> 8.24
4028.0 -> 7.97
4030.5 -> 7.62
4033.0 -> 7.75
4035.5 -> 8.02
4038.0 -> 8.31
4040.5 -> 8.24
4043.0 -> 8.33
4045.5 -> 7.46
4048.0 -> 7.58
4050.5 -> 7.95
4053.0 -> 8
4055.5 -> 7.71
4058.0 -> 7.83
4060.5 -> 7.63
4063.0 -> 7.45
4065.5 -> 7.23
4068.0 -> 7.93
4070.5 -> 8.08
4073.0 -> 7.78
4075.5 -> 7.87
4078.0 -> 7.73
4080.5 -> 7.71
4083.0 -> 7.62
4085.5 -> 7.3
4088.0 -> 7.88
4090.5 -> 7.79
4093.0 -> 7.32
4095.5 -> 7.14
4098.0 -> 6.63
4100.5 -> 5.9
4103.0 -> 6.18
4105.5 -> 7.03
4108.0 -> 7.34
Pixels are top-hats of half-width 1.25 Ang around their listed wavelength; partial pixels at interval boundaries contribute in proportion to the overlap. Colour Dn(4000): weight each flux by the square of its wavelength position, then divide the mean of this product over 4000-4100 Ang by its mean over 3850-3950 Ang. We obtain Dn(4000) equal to 1.67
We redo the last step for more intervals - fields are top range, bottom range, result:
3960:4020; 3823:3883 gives 1.46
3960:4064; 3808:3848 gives 1.75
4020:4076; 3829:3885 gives 1.84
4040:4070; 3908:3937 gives 1.67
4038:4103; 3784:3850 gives 1.90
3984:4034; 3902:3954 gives 1.58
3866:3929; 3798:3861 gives 1.20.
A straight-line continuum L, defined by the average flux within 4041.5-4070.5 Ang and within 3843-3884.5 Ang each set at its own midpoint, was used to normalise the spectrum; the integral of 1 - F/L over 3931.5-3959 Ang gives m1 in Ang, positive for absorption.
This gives 6.2 Ang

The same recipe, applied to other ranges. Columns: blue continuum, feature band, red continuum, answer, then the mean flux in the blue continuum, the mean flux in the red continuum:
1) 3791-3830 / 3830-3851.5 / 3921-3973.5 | 2.3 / 4.69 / 4.47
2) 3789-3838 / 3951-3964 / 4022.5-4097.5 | 1.6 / 4.51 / 7.77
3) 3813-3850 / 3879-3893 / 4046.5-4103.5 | 1.3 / 4.31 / 7.51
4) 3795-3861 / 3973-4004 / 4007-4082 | 1.8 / 4.58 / 7.95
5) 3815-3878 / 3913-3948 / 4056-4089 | 6.7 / 4.67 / 7.69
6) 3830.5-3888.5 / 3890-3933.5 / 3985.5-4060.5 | 3.1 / 4.72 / 7.86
